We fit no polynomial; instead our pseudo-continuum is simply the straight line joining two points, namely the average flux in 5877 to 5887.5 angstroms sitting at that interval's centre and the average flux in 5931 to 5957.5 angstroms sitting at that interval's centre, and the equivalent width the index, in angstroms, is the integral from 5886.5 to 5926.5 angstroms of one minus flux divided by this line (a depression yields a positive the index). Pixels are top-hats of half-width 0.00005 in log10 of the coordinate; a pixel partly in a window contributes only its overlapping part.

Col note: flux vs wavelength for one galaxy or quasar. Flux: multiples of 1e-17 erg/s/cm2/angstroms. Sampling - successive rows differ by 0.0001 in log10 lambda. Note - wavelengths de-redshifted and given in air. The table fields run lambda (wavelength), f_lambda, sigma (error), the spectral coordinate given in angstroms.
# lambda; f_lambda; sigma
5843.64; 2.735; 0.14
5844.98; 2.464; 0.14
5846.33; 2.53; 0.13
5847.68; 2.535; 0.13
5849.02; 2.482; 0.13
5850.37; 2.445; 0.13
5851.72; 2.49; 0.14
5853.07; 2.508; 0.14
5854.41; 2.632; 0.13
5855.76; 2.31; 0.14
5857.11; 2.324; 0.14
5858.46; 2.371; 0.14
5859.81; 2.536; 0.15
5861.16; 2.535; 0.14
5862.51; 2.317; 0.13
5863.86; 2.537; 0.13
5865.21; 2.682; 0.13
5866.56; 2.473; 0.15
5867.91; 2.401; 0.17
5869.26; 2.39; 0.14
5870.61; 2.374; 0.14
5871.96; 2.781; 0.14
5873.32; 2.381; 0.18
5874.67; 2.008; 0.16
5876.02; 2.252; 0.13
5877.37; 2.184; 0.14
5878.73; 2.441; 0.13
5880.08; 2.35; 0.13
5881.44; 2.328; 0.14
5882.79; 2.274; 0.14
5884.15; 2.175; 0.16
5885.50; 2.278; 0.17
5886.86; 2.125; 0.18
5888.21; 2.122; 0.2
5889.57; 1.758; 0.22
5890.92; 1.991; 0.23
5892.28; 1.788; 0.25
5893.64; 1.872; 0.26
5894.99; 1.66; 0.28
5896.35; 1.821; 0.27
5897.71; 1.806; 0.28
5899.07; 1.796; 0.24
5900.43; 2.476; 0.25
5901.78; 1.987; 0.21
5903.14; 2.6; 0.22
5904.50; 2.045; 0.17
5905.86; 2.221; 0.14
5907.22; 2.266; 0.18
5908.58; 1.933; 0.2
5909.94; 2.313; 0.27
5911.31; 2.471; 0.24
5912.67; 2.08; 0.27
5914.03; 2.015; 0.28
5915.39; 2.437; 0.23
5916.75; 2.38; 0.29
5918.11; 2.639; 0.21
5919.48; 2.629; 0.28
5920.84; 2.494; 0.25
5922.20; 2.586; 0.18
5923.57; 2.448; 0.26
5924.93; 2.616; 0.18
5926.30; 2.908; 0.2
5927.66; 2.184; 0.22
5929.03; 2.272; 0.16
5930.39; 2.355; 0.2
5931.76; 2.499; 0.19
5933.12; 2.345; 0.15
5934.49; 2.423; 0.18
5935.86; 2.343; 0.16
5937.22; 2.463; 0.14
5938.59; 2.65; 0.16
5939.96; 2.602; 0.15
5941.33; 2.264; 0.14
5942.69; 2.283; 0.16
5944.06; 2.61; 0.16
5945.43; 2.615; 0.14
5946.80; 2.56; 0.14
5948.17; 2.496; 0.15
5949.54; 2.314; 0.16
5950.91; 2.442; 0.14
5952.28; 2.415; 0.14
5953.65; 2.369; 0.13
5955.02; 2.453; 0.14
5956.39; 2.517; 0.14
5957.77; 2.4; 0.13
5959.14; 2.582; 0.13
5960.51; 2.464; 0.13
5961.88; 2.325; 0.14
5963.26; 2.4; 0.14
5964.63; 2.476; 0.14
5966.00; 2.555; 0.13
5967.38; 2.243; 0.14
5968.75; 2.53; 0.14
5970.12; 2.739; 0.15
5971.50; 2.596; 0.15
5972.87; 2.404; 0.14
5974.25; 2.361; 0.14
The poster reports 2.4 angstroms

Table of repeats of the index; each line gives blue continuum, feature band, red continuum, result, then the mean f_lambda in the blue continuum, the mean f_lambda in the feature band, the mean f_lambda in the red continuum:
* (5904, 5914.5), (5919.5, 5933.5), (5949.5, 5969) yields -1.4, 2.17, 2.48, 2.43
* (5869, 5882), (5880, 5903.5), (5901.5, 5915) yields 2.3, 2.35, 2.05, 2.2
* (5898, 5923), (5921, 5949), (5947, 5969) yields -1.3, 2.29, 2.48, 2.44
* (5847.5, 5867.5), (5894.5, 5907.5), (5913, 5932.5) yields 2.1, 2.48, 2.07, 2.46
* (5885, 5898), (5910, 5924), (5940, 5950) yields -1.5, 1.92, 2.41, 2.46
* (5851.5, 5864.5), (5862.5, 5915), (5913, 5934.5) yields 5.4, 2.45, 2.2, 2.45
